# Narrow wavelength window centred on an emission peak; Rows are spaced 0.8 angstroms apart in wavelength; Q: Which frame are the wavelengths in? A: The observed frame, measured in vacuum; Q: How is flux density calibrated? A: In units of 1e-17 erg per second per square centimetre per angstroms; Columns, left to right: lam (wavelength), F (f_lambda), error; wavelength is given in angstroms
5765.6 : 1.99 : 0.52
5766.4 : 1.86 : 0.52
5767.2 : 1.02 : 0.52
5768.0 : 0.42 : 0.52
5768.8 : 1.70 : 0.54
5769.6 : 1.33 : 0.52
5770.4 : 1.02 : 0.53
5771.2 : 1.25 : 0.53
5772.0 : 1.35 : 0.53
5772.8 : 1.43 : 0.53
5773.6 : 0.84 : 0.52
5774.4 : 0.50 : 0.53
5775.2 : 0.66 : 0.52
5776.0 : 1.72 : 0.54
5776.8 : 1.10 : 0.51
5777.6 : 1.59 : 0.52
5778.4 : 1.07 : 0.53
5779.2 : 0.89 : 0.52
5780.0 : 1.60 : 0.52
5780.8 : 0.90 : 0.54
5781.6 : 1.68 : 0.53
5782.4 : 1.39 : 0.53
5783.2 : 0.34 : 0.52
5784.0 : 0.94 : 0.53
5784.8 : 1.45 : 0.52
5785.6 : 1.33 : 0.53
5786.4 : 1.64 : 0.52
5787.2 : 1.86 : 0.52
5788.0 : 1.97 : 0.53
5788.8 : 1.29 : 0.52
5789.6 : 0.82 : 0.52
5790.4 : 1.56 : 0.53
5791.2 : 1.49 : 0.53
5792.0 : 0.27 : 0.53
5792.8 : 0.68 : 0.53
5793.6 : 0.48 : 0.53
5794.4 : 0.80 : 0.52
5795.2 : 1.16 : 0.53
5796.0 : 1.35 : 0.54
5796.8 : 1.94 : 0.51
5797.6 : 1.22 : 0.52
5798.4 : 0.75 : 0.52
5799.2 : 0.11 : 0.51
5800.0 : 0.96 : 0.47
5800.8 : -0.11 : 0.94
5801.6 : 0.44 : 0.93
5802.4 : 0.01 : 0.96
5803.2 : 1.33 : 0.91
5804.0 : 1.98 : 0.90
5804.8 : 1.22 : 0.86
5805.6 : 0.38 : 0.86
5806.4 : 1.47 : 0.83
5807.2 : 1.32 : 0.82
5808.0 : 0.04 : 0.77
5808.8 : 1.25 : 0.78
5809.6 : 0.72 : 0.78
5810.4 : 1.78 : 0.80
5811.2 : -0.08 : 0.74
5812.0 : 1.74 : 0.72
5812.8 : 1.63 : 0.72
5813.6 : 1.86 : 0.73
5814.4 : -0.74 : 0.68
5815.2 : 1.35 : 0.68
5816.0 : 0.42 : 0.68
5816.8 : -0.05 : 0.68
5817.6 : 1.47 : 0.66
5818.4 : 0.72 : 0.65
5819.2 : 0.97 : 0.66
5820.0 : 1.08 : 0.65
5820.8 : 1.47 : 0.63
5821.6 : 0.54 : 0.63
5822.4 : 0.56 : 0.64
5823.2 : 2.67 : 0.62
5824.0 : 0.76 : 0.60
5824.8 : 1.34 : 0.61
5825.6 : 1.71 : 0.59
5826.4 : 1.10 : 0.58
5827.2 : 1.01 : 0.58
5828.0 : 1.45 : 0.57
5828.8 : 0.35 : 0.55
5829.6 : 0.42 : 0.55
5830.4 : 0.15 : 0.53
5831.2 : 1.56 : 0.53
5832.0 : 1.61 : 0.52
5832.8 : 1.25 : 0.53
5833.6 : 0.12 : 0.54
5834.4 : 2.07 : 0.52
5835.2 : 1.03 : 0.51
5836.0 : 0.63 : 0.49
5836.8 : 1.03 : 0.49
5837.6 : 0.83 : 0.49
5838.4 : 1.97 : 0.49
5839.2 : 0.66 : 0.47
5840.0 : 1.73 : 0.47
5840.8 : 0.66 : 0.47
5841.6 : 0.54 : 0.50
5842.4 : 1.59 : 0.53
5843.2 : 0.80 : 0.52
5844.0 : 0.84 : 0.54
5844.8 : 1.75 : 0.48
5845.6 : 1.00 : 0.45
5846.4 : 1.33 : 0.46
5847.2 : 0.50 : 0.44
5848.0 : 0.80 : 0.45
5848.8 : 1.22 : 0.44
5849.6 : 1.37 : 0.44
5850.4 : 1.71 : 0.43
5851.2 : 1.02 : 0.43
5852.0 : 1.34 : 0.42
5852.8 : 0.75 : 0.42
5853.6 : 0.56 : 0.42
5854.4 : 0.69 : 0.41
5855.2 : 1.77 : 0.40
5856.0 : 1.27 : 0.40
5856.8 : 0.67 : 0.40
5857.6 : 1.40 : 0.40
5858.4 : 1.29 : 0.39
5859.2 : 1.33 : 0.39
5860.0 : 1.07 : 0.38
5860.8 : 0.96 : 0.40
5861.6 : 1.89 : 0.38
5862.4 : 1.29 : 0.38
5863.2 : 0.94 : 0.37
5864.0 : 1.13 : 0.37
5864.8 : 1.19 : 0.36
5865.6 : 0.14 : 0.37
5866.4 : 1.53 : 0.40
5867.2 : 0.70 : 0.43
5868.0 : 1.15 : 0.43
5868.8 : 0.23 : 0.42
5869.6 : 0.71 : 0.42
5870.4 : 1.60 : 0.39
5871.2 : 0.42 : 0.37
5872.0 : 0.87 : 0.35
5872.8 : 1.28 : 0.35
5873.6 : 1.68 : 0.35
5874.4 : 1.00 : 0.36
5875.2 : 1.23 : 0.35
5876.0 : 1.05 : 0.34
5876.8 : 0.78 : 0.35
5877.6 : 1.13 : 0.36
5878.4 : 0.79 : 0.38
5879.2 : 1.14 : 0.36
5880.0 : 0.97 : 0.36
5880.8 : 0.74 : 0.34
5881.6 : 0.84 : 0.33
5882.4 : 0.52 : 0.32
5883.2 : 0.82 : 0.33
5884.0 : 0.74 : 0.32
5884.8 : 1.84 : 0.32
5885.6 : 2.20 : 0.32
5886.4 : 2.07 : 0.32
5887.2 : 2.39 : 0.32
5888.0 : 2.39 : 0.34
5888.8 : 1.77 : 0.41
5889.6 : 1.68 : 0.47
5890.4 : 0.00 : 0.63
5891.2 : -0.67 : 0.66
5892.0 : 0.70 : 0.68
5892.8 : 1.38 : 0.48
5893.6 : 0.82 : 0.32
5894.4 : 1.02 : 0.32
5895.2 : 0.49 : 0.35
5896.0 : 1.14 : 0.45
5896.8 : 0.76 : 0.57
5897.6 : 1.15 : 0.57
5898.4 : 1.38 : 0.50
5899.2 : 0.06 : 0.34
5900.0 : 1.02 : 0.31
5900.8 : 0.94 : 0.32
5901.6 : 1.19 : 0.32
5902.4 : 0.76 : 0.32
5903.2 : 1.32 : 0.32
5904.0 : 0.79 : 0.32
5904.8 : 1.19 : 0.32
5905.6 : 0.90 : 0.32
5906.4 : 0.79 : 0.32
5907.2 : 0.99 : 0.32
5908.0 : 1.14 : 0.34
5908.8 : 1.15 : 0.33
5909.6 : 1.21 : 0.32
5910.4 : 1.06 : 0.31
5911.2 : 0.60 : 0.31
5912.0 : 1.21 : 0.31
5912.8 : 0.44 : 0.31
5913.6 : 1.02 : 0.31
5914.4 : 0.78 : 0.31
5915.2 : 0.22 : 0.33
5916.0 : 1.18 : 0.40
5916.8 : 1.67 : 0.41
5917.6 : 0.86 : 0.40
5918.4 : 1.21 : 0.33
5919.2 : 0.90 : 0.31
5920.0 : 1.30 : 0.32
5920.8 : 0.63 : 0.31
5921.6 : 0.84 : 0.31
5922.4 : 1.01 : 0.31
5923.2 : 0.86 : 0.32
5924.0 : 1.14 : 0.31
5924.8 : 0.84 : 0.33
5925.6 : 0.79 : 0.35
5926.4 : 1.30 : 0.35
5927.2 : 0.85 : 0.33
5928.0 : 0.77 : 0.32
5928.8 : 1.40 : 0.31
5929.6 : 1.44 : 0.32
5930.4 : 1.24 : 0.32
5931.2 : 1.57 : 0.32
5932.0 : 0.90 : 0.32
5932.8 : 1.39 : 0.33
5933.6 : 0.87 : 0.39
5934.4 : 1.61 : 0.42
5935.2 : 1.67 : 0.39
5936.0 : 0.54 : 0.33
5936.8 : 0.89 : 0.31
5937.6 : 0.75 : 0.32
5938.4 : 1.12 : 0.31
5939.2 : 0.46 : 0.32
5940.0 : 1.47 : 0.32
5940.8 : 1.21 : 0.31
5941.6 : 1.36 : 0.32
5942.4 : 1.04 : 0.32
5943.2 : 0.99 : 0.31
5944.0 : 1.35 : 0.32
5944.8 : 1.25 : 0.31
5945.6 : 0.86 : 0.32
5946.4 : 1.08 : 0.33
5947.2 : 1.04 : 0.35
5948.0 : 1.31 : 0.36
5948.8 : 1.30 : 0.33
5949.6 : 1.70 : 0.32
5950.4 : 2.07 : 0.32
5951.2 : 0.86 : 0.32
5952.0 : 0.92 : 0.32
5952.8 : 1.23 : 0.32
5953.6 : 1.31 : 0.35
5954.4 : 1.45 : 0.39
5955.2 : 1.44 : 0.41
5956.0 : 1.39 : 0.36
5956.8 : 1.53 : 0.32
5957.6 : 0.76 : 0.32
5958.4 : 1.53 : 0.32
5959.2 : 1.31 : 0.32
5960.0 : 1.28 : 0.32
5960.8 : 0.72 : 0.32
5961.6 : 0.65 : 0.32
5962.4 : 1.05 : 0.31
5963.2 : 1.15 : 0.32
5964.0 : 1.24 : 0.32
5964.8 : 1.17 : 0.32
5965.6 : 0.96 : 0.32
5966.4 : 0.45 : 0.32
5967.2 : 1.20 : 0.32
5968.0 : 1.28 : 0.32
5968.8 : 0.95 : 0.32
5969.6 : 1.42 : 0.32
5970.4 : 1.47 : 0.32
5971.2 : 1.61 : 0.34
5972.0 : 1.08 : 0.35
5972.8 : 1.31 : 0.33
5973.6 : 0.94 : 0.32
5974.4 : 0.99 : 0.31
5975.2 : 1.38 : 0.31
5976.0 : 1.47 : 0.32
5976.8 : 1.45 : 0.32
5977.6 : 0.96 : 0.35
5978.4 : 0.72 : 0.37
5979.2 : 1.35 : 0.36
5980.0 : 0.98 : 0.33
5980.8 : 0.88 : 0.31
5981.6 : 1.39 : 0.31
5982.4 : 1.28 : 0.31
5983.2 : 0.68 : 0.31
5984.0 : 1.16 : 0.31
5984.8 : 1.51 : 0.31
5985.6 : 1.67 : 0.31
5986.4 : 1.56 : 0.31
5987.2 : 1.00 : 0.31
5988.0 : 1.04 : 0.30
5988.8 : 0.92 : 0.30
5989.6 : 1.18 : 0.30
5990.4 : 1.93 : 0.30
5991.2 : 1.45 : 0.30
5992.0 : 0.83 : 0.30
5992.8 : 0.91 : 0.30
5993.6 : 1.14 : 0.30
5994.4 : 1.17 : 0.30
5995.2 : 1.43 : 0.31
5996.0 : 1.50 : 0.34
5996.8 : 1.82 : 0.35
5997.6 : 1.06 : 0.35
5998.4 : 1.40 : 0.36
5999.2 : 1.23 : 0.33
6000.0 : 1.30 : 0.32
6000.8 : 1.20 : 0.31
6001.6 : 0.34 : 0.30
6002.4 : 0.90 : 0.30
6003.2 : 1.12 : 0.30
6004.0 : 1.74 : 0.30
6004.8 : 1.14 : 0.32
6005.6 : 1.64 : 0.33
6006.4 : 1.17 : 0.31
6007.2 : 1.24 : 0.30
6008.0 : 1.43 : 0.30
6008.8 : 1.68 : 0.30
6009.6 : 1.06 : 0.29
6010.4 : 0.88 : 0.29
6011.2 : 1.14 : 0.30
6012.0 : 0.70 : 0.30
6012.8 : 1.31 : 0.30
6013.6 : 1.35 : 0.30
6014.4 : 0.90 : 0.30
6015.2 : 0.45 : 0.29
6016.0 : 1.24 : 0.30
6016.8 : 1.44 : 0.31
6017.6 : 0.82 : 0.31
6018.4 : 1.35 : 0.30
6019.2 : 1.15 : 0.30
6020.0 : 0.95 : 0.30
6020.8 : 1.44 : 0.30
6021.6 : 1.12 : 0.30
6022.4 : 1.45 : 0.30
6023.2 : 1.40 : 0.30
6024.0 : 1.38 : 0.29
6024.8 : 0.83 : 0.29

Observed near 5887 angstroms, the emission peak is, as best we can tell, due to H-beta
